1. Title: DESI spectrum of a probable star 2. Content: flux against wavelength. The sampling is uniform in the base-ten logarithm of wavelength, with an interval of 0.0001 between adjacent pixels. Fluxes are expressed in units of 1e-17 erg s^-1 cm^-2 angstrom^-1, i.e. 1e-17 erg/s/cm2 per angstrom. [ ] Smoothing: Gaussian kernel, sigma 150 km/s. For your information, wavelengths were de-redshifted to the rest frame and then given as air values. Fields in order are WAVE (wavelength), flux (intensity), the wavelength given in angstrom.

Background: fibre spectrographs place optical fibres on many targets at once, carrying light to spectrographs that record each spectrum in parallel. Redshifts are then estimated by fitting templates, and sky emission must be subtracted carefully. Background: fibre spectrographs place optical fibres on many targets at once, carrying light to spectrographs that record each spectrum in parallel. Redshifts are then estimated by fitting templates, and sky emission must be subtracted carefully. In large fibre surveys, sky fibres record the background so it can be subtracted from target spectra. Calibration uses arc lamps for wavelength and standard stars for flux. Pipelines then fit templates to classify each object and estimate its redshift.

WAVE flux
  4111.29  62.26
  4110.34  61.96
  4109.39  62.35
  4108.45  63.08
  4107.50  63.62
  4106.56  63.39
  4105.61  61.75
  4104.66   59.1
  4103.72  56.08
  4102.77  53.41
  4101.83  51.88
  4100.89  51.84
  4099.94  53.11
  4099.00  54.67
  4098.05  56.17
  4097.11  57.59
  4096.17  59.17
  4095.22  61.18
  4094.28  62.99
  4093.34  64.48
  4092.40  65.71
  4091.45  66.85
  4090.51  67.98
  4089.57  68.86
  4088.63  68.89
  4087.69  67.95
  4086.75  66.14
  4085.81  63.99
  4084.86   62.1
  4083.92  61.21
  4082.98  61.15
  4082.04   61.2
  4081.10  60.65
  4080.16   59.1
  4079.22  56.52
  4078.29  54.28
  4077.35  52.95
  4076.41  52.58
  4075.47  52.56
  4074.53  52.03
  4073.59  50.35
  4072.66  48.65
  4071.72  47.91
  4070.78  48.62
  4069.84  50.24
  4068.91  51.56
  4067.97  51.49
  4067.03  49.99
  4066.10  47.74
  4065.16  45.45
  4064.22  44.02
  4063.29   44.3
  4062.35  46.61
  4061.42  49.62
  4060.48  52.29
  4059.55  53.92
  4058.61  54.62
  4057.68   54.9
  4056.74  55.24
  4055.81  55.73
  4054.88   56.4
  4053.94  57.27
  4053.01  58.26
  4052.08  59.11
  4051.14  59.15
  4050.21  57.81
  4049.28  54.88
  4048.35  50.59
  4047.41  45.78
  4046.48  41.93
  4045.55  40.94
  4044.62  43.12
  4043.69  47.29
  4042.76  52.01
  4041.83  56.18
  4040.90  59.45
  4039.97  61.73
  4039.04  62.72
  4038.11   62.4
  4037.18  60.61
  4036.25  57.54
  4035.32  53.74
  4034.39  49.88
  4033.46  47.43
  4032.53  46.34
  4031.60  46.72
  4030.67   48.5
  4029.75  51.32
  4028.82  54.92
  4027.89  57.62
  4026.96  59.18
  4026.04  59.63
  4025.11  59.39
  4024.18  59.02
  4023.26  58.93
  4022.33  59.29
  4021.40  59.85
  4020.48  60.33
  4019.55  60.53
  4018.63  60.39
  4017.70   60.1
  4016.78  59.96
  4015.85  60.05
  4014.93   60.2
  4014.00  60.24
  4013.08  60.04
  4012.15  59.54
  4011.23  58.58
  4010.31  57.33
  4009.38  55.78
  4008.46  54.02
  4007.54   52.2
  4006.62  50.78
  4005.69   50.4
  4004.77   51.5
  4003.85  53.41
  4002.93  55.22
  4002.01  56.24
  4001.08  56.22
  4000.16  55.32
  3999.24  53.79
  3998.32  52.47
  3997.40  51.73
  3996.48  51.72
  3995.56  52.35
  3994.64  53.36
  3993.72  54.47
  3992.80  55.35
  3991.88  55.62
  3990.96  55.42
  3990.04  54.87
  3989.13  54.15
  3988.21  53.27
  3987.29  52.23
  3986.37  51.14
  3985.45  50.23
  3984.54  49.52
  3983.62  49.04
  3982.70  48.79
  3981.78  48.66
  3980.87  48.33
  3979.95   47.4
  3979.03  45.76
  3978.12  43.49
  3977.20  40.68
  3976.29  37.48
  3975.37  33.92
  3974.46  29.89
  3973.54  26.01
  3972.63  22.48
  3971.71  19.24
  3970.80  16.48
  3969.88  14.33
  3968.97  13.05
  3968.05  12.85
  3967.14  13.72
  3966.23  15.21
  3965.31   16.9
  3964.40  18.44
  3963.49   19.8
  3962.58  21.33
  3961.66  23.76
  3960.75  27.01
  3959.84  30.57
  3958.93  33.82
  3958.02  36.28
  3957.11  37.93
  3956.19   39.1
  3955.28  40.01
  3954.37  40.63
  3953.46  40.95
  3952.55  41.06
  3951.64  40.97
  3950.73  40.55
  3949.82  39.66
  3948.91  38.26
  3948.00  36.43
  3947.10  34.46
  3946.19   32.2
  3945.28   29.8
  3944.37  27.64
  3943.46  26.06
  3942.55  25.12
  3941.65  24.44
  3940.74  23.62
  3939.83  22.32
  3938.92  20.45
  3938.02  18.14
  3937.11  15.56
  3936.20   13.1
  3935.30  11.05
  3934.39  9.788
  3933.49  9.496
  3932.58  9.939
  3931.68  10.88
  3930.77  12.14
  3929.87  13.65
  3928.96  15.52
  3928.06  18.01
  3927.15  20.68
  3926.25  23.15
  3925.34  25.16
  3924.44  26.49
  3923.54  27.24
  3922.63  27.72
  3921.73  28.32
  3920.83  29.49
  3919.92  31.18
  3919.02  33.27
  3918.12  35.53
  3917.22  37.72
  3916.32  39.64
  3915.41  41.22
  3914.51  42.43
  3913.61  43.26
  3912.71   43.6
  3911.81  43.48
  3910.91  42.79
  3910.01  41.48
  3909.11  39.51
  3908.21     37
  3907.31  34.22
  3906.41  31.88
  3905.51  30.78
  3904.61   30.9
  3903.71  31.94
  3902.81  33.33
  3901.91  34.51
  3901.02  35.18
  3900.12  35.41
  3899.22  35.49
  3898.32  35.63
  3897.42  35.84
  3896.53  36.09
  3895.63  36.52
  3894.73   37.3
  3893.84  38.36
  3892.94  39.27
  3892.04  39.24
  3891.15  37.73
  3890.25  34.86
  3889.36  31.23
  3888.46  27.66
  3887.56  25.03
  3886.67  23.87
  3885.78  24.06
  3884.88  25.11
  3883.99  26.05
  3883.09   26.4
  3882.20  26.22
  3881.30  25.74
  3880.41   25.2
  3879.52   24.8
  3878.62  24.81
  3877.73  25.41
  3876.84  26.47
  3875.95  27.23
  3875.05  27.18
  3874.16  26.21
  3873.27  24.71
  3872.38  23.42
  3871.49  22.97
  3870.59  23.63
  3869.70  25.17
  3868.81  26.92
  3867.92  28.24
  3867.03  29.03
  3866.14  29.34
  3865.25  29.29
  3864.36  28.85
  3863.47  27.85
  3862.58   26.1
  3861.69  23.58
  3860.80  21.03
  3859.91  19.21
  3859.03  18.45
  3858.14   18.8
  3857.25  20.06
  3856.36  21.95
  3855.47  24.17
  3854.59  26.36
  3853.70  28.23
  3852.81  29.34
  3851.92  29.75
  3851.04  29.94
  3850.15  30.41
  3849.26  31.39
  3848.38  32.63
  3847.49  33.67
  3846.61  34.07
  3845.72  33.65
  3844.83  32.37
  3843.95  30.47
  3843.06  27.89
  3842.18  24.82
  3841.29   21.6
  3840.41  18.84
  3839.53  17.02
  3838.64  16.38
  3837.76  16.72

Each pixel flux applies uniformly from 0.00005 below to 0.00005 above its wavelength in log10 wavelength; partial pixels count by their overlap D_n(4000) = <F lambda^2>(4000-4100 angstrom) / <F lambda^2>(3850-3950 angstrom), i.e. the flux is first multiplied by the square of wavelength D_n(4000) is 2.14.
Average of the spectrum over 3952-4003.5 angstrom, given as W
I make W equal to 39.7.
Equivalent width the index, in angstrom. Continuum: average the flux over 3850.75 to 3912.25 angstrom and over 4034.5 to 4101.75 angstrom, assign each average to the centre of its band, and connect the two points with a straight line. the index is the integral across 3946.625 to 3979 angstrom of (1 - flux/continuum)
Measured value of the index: 8.6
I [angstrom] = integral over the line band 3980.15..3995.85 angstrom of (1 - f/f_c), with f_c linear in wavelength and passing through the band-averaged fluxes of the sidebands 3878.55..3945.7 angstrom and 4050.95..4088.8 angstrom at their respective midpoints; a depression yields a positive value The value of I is -4.13 angstrom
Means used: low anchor 28.8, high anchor 54.7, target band 52.1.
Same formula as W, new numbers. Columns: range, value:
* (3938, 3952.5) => 30.7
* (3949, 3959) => 39.3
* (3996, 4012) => 54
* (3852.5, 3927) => 30.2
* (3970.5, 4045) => 52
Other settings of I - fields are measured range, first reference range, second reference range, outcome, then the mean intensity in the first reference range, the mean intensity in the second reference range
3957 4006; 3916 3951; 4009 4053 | 0.7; 24.6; 55.7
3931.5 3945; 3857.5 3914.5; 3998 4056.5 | 7.4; 30.4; 55.4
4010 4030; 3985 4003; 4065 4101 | -1.5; 53.7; 57.5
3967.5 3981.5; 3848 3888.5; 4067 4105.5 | 3.8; 25.8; 57.8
